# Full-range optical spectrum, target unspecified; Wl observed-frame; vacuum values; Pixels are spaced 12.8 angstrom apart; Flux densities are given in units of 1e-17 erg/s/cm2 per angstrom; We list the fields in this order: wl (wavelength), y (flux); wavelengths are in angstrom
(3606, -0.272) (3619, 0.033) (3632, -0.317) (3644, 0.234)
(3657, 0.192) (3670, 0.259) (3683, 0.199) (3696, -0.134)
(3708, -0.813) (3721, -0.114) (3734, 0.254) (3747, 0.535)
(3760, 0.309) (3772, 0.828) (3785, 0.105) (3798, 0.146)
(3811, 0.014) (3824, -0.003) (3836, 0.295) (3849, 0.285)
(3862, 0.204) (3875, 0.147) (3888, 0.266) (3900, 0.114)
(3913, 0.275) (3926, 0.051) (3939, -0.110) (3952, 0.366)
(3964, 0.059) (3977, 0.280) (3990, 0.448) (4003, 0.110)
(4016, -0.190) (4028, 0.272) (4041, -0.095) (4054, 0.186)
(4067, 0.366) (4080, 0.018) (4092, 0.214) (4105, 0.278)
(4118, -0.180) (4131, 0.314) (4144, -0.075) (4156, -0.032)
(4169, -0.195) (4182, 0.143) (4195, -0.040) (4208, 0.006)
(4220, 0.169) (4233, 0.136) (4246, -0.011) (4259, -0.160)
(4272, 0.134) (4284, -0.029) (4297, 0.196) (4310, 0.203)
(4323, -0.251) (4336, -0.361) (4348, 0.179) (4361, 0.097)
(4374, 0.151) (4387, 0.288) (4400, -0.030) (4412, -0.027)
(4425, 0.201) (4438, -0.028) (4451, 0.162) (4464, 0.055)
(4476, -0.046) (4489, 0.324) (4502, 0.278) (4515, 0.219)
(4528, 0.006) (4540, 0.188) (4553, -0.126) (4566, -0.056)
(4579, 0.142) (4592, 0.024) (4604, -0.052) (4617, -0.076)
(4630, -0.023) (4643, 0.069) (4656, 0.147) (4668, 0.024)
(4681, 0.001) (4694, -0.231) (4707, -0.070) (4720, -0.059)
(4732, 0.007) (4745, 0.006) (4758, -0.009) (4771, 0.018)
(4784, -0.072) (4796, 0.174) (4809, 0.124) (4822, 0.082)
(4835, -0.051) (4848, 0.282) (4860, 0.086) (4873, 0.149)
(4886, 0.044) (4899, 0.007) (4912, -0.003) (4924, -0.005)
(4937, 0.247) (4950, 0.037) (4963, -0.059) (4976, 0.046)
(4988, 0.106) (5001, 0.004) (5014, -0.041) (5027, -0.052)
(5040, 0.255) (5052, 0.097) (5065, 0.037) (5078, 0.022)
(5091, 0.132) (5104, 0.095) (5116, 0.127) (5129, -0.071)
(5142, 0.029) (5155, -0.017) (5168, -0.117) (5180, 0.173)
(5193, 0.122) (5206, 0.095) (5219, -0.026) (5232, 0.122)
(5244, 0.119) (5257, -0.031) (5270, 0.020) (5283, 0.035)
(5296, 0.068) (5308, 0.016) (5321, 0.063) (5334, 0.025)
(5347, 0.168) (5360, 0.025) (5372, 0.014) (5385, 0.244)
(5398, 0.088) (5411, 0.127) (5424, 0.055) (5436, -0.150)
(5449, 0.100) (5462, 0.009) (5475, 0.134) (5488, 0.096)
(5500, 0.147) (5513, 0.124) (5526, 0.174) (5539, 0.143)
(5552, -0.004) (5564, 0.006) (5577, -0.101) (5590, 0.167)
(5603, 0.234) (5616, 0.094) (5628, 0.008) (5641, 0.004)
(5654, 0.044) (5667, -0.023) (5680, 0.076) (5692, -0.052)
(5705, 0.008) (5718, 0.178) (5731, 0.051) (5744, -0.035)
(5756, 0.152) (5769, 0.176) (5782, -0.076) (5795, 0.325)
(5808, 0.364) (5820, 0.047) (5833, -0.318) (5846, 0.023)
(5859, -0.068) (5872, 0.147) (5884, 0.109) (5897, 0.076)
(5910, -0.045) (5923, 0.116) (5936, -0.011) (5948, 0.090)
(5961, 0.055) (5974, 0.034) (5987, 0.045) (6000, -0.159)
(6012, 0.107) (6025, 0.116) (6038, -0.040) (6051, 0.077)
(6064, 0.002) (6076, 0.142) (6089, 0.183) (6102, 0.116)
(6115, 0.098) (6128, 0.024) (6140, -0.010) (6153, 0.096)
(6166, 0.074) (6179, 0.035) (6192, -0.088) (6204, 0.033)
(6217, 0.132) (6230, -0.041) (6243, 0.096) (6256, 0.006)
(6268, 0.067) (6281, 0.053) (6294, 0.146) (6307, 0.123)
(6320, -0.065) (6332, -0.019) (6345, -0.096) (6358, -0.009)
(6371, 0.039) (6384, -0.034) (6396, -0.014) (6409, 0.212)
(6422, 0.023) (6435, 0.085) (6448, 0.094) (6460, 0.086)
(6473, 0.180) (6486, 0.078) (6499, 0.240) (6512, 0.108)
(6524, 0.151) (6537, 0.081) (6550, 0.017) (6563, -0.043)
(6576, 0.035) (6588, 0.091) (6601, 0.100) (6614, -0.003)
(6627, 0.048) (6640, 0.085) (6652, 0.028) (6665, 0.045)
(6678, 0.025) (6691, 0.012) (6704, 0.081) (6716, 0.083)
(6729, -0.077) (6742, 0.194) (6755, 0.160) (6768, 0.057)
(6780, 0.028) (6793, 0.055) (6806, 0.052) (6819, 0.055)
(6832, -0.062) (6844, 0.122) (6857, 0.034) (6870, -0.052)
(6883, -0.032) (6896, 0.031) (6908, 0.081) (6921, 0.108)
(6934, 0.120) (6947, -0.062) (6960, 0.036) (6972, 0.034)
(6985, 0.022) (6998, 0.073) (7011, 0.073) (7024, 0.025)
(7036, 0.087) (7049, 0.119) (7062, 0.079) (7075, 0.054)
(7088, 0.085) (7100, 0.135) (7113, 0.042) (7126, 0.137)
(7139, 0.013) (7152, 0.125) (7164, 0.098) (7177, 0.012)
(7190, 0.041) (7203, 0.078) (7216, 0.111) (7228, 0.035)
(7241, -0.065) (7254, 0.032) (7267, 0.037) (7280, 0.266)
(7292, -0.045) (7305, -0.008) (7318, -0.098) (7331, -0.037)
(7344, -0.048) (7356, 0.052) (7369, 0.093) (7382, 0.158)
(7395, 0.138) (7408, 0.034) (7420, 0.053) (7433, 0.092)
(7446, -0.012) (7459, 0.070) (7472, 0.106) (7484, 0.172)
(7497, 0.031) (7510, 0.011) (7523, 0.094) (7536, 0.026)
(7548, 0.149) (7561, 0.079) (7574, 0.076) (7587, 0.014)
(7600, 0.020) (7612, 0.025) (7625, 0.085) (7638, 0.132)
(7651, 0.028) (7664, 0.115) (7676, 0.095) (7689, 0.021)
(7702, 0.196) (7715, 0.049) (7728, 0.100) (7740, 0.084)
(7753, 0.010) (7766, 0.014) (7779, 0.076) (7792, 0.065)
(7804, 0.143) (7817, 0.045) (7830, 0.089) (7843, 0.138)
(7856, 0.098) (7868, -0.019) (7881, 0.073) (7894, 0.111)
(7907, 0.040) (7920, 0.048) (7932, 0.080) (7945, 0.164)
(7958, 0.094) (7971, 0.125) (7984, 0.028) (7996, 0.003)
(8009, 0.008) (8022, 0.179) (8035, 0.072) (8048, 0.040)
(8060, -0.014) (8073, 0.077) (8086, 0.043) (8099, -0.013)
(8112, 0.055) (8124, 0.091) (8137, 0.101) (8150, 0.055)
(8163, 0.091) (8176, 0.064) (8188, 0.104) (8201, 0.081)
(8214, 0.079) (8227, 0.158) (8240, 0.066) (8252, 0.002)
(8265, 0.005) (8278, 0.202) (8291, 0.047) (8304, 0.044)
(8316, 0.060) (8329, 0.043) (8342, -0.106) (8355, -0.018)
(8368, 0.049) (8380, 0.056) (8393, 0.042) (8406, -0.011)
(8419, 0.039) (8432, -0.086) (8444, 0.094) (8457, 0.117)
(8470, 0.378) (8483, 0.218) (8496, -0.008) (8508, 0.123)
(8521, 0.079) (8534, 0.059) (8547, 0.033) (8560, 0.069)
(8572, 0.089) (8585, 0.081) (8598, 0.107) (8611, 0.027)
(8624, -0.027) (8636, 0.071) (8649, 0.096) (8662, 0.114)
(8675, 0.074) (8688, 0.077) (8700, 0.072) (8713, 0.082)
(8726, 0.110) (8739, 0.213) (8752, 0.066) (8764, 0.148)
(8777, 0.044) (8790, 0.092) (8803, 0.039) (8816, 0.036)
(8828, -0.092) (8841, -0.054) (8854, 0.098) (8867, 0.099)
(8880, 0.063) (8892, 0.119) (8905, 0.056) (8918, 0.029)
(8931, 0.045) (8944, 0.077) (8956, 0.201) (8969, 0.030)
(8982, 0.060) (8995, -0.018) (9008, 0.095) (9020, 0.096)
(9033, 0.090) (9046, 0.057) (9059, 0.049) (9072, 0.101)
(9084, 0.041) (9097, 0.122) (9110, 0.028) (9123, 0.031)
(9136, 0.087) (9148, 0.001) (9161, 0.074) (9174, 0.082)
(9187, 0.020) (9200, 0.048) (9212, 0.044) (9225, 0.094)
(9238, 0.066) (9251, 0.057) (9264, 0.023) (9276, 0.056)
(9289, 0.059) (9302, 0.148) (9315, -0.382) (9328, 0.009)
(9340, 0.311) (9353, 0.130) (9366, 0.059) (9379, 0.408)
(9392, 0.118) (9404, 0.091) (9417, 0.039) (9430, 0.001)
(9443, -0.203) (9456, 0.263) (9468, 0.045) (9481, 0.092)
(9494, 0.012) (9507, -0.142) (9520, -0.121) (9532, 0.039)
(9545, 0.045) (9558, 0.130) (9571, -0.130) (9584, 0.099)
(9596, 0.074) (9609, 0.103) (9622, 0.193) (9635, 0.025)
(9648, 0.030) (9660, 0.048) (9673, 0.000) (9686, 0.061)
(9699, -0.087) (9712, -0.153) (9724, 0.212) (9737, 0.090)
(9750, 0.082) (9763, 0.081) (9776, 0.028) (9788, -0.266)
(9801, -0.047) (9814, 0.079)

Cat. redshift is 0.74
